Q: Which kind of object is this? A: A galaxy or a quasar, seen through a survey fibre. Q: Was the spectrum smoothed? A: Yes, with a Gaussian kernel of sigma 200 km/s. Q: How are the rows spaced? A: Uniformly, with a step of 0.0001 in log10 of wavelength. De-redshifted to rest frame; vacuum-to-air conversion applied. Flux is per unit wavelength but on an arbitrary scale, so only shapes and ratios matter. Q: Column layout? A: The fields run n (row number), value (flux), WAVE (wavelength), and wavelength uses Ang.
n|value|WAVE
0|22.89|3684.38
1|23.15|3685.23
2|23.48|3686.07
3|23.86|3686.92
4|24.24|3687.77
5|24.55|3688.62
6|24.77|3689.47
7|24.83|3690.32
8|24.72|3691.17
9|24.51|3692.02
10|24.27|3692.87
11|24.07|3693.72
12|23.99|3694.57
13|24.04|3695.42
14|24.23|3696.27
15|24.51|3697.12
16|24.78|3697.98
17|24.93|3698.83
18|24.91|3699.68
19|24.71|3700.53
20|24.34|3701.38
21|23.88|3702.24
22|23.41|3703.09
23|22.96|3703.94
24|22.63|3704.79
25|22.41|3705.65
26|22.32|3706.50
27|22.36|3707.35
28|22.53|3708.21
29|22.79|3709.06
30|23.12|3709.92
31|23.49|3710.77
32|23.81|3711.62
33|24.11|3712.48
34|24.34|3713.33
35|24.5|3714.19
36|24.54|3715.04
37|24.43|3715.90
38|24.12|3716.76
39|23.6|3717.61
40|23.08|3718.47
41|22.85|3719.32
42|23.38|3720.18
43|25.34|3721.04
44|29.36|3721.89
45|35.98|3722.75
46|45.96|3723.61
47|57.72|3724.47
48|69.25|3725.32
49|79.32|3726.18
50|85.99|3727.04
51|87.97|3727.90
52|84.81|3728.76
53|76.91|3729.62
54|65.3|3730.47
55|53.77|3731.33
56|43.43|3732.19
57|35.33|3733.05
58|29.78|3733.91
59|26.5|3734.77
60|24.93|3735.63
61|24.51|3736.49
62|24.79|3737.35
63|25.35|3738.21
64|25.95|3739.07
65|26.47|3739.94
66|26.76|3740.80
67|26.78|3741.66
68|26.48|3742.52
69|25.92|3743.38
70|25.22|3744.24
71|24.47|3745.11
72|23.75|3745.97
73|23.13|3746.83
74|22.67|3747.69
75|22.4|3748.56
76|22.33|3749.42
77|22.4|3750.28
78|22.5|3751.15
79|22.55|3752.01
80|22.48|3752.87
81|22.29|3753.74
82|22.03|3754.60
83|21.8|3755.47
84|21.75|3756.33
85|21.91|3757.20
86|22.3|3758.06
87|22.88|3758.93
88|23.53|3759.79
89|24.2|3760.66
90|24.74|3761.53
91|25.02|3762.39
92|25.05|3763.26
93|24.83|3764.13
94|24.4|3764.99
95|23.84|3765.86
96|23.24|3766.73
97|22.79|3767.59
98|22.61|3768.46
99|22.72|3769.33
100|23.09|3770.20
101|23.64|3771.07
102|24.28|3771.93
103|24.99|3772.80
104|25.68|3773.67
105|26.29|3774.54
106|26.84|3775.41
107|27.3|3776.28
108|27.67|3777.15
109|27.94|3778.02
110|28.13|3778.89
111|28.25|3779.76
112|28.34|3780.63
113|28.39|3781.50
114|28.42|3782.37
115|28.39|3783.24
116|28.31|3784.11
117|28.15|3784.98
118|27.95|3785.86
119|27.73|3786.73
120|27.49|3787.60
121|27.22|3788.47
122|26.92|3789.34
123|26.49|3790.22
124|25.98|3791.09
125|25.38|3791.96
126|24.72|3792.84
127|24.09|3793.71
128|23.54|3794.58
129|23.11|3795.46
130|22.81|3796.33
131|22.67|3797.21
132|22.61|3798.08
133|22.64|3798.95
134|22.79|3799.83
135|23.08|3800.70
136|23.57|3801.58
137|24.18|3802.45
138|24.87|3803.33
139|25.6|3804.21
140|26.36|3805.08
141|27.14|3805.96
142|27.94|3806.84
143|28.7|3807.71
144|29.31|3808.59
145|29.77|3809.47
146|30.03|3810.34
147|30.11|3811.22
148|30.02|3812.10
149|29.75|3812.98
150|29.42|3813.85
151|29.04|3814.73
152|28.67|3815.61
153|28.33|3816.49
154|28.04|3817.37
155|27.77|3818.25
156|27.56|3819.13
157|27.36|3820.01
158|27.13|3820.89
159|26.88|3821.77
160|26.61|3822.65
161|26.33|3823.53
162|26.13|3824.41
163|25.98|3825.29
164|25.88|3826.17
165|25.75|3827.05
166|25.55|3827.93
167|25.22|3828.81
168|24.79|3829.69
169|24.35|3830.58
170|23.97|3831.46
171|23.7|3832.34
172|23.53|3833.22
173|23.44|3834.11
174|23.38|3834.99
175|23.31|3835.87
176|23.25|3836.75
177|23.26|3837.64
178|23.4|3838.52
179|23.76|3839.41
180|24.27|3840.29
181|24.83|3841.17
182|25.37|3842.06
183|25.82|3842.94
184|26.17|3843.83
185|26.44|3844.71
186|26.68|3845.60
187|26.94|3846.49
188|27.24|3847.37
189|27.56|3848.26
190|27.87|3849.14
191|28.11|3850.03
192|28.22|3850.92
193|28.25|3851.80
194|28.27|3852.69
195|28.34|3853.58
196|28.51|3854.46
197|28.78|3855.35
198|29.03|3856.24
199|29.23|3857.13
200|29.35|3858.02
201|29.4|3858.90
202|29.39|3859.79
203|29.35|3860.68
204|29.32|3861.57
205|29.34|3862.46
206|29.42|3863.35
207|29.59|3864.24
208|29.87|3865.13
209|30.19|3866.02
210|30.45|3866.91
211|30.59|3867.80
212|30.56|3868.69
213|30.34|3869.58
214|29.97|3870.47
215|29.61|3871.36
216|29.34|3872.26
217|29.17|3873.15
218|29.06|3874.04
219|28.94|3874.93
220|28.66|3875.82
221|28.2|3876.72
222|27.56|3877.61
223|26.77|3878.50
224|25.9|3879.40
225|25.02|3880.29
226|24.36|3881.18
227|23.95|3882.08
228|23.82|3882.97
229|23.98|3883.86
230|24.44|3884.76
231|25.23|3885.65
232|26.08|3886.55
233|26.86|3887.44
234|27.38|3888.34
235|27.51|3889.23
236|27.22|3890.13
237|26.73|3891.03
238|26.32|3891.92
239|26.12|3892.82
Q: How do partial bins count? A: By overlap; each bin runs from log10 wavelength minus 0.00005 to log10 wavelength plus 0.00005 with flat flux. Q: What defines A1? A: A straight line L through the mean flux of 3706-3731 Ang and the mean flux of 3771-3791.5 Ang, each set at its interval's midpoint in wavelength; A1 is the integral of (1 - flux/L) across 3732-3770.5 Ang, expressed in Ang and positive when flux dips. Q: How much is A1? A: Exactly 9.9 Ang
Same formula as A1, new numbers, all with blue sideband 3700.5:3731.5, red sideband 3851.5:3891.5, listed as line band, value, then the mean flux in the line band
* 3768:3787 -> 3.85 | 26.6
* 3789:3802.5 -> 3.48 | 24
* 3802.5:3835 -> 4.37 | 26.9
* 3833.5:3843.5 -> 1.97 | 24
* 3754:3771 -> 5.42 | 23.3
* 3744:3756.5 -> 4.35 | 22.8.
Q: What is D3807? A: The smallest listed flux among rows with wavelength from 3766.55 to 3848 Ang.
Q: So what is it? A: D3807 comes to 22.61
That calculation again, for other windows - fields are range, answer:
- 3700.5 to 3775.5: 21.75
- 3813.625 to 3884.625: 23.25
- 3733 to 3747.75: 22.67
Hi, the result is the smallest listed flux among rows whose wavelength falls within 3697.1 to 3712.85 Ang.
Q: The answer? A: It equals 22.32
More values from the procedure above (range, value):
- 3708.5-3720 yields 22.79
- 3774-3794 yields 24.09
